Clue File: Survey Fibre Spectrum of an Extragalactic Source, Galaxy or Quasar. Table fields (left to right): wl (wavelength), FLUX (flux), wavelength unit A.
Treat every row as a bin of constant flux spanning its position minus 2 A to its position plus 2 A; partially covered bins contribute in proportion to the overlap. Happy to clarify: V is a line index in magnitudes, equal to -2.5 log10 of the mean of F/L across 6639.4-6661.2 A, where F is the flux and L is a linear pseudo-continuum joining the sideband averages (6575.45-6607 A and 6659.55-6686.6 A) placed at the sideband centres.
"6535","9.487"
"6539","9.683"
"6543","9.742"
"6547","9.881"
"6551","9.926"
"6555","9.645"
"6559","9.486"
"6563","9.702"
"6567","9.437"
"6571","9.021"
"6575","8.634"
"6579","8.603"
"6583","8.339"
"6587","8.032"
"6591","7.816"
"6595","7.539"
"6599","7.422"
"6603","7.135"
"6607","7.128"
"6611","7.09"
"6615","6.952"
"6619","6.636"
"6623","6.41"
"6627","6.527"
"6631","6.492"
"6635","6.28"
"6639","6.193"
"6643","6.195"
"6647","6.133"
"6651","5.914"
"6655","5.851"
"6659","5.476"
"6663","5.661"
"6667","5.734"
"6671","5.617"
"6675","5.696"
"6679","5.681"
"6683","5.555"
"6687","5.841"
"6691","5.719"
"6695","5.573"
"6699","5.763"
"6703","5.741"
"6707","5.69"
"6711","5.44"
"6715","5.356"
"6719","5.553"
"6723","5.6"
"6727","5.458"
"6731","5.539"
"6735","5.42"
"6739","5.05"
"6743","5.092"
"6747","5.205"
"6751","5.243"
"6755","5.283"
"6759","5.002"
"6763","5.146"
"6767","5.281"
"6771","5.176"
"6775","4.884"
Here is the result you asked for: 0.060 mag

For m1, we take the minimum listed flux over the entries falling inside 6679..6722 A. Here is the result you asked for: 5.356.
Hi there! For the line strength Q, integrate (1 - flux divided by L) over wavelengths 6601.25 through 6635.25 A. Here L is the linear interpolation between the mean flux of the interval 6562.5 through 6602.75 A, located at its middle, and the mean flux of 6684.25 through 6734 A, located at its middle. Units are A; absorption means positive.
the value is 3.7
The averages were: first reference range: 8.35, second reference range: 5.6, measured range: 6.76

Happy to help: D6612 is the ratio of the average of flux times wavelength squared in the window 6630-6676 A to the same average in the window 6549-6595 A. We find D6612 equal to 0.68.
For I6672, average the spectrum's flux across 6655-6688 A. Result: 5.66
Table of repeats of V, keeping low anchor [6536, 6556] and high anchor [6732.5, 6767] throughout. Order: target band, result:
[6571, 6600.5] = 0.10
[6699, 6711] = 0.09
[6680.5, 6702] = 0.14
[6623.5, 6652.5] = 0.22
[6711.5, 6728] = 0.07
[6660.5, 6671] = 0.24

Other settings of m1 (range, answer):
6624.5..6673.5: 5.476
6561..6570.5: 9.437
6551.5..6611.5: 7.09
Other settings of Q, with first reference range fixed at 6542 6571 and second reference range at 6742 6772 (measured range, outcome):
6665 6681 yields 3.1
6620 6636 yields 3.2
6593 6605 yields 1.8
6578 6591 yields 1.1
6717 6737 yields 1.1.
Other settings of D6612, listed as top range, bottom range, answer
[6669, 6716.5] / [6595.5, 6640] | 0.85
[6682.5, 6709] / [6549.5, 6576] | 0.63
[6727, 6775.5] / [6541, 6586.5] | 0.60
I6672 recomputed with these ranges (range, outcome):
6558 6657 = 7.38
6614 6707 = 5.97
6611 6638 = 6.58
